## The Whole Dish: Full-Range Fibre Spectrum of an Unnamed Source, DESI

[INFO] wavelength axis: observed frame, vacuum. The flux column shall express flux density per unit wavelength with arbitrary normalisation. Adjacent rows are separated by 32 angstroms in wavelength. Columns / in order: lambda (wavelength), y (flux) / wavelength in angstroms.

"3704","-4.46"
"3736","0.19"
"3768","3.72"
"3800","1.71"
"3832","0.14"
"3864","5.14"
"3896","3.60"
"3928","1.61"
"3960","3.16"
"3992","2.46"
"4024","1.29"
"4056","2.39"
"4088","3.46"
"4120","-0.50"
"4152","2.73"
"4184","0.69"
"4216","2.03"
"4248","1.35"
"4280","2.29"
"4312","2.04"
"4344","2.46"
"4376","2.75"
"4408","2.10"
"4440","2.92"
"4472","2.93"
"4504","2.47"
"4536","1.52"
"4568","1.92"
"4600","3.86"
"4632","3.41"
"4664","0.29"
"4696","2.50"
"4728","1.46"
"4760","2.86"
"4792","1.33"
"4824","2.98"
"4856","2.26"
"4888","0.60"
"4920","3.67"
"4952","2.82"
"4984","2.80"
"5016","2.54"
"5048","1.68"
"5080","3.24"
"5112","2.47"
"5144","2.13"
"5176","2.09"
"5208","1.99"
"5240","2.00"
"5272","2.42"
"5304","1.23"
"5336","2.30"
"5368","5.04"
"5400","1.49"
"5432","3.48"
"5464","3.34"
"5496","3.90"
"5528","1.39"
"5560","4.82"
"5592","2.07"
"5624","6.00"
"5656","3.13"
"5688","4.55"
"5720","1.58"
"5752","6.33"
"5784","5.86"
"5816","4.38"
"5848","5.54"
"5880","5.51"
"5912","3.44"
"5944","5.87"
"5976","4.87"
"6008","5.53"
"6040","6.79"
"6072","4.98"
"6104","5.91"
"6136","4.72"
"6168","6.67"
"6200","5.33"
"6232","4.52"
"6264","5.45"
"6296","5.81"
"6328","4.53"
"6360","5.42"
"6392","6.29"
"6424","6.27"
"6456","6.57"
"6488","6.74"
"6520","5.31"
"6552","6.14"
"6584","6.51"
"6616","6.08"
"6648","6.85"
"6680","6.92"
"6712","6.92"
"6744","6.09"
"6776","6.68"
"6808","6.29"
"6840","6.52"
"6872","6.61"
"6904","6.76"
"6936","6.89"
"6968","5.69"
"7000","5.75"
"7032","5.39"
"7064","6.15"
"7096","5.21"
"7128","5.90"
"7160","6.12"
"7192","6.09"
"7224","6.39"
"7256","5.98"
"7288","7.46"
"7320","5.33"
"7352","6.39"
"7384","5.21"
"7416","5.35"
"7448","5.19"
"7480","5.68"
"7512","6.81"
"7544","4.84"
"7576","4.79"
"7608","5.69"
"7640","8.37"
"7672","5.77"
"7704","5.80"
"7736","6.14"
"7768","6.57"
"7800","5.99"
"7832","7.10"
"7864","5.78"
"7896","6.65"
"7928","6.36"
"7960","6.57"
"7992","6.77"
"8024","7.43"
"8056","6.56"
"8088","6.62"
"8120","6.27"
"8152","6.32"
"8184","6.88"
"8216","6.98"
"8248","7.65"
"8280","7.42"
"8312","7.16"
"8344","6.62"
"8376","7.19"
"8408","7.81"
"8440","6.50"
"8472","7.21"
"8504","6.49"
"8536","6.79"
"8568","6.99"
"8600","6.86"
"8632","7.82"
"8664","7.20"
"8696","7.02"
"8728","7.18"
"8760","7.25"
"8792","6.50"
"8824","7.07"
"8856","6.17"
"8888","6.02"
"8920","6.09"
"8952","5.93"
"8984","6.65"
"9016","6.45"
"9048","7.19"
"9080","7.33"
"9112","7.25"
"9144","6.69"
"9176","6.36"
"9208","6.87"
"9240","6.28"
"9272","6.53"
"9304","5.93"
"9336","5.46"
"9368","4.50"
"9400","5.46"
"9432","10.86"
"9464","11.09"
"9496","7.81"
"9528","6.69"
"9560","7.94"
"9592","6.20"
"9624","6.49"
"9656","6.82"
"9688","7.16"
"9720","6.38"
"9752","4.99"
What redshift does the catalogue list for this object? 0.440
